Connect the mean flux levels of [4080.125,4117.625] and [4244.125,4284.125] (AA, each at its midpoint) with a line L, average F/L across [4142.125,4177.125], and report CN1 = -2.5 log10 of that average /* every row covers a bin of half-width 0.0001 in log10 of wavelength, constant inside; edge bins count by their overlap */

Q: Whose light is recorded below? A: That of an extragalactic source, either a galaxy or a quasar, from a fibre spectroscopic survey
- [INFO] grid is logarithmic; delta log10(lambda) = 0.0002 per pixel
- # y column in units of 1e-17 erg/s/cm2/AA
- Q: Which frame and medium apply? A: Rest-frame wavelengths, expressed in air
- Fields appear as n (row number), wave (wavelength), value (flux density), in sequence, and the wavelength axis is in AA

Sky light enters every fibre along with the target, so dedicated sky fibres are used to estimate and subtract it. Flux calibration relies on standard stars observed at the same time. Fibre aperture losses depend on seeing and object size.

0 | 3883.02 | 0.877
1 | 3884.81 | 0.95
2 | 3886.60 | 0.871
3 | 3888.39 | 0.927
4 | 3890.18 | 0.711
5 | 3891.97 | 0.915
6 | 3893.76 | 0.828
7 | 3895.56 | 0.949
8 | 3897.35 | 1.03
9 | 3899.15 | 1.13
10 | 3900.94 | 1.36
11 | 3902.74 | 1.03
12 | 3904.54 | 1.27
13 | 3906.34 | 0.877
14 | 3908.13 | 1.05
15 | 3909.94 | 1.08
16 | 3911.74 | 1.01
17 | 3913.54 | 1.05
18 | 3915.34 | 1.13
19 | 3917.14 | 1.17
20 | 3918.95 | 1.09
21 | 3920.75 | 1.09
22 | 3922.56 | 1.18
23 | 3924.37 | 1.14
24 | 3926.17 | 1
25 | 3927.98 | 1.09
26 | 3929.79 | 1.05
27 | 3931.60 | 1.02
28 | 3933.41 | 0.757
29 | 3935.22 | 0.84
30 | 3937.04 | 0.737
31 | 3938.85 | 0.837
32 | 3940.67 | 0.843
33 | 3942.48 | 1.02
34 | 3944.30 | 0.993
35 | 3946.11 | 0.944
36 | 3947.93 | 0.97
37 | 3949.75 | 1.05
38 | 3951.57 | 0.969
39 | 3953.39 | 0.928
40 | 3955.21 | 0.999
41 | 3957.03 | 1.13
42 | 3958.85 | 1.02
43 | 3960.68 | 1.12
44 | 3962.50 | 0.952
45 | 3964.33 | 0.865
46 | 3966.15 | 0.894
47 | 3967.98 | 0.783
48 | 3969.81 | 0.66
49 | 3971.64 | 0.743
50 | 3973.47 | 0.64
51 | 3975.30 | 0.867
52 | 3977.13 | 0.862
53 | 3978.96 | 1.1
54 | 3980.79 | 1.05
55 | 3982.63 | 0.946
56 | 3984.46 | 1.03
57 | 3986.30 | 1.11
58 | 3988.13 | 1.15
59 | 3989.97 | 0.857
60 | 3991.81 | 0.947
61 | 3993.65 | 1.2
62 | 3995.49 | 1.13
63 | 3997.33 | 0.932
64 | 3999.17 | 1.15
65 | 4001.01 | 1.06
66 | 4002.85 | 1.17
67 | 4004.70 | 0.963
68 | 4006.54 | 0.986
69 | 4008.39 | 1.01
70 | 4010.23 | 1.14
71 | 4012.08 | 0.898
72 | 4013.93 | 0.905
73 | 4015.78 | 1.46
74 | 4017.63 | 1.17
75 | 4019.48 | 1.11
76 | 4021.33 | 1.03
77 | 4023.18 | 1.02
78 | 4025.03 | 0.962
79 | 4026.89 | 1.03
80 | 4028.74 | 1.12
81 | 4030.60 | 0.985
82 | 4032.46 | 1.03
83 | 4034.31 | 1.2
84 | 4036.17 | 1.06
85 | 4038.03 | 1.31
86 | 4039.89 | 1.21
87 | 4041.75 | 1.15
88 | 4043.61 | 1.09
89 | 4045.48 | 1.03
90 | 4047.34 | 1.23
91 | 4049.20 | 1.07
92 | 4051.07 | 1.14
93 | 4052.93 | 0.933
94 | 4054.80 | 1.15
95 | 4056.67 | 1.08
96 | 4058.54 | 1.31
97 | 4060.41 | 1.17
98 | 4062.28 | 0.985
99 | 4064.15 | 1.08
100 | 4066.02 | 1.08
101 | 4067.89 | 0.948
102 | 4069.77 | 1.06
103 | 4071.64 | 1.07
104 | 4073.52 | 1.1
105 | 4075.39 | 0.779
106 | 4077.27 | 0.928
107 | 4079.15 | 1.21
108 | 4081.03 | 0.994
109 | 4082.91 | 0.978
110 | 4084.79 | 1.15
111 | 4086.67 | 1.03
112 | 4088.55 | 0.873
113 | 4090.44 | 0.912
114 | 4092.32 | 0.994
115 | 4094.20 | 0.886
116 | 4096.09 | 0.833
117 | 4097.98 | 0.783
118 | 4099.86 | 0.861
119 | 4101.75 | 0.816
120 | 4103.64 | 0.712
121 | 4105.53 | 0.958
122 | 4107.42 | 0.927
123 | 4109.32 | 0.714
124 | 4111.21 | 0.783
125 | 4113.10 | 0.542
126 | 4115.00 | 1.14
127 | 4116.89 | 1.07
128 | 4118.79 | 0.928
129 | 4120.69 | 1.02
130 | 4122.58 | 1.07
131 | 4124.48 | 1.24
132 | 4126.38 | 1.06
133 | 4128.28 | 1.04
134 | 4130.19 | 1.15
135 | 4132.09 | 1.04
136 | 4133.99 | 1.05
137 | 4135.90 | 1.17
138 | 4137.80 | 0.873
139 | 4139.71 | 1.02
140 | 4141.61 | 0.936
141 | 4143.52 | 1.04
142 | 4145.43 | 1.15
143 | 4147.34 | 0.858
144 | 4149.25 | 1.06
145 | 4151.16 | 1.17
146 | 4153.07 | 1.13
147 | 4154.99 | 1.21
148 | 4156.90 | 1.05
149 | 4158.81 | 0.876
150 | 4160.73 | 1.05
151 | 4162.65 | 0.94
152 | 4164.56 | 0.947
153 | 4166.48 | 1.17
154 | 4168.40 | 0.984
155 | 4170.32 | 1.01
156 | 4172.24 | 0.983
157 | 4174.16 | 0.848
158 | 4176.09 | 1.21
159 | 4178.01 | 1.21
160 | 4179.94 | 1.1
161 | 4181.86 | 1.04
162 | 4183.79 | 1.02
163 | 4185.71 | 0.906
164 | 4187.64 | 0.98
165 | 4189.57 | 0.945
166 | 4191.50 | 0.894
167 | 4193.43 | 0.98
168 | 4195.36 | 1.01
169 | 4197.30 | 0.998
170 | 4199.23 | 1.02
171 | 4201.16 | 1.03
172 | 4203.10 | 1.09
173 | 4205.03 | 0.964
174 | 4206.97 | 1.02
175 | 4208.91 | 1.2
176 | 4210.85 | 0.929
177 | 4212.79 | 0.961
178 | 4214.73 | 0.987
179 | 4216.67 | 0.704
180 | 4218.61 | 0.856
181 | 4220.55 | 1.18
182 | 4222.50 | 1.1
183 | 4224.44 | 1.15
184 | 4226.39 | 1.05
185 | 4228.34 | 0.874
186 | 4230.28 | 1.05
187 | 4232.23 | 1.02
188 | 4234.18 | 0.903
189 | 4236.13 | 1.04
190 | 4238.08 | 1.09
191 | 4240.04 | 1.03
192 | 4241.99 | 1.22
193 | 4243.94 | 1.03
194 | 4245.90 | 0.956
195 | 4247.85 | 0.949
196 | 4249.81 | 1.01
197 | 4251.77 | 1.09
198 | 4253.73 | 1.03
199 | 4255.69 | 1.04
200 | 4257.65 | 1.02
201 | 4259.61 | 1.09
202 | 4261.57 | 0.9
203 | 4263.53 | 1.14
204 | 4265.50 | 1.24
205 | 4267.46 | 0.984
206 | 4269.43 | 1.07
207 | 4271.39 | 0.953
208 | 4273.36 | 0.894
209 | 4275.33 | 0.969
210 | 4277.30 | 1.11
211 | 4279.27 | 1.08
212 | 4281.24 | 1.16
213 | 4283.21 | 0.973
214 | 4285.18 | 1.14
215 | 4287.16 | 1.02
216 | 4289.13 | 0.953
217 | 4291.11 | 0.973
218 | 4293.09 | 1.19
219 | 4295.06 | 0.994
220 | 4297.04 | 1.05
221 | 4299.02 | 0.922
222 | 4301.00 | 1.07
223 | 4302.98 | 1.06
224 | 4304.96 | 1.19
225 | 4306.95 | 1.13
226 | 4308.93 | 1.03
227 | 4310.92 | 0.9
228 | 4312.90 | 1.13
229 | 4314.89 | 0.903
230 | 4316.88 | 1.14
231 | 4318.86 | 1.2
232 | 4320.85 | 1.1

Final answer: -0.10 mag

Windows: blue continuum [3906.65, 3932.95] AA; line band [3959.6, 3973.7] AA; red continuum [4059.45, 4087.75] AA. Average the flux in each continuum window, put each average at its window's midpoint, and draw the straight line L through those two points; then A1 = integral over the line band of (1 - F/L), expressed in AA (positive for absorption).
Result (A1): 2.9 AA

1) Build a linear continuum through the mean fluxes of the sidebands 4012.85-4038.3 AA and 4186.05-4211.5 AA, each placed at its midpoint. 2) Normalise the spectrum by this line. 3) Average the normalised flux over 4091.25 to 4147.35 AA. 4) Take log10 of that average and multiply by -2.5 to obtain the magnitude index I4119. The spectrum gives 0.09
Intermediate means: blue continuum 1.09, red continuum 1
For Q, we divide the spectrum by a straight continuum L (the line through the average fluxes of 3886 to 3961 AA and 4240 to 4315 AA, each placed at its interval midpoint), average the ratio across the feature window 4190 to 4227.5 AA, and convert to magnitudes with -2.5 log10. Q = 0.03 mag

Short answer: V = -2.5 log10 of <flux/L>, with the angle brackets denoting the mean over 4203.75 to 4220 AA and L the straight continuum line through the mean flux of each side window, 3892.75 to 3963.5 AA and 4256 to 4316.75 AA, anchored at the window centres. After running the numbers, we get 0.08 mag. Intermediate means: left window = 1.02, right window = 1.04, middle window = 0.962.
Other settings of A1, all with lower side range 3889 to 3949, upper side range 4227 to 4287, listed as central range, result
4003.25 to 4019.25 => -0.9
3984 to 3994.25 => -0.3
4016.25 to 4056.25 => -3.3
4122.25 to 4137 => -1.1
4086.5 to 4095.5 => 0.8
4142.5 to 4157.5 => -0.8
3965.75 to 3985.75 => 2.7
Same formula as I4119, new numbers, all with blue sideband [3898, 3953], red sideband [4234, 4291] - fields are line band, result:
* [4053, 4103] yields 0.03 mag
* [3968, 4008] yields 0.06 mag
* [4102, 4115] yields 0.27 mag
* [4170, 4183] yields -0.02 mag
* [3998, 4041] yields -0.06 mag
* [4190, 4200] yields 0.06 mag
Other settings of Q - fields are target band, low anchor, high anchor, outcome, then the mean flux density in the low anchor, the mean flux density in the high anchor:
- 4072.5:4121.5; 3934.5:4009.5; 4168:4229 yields 0.078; 0.963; 1.01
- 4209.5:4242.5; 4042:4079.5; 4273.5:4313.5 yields 0.049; 1.07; 1.05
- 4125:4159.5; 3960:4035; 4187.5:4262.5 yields -0.047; 1.01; 1.01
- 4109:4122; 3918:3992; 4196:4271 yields 0.112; 0.958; 1.03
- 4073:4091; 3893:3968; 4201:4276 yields 0.022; 1.01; 1.02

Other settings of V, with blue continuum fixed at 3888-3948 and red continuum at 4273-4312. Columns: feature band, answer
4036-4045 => -0.15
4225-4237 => 0.05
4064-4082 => 0.00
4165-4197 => 0.02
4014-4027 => -0.09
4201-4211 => -0.01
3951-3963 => -0.01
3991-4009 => -0.05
